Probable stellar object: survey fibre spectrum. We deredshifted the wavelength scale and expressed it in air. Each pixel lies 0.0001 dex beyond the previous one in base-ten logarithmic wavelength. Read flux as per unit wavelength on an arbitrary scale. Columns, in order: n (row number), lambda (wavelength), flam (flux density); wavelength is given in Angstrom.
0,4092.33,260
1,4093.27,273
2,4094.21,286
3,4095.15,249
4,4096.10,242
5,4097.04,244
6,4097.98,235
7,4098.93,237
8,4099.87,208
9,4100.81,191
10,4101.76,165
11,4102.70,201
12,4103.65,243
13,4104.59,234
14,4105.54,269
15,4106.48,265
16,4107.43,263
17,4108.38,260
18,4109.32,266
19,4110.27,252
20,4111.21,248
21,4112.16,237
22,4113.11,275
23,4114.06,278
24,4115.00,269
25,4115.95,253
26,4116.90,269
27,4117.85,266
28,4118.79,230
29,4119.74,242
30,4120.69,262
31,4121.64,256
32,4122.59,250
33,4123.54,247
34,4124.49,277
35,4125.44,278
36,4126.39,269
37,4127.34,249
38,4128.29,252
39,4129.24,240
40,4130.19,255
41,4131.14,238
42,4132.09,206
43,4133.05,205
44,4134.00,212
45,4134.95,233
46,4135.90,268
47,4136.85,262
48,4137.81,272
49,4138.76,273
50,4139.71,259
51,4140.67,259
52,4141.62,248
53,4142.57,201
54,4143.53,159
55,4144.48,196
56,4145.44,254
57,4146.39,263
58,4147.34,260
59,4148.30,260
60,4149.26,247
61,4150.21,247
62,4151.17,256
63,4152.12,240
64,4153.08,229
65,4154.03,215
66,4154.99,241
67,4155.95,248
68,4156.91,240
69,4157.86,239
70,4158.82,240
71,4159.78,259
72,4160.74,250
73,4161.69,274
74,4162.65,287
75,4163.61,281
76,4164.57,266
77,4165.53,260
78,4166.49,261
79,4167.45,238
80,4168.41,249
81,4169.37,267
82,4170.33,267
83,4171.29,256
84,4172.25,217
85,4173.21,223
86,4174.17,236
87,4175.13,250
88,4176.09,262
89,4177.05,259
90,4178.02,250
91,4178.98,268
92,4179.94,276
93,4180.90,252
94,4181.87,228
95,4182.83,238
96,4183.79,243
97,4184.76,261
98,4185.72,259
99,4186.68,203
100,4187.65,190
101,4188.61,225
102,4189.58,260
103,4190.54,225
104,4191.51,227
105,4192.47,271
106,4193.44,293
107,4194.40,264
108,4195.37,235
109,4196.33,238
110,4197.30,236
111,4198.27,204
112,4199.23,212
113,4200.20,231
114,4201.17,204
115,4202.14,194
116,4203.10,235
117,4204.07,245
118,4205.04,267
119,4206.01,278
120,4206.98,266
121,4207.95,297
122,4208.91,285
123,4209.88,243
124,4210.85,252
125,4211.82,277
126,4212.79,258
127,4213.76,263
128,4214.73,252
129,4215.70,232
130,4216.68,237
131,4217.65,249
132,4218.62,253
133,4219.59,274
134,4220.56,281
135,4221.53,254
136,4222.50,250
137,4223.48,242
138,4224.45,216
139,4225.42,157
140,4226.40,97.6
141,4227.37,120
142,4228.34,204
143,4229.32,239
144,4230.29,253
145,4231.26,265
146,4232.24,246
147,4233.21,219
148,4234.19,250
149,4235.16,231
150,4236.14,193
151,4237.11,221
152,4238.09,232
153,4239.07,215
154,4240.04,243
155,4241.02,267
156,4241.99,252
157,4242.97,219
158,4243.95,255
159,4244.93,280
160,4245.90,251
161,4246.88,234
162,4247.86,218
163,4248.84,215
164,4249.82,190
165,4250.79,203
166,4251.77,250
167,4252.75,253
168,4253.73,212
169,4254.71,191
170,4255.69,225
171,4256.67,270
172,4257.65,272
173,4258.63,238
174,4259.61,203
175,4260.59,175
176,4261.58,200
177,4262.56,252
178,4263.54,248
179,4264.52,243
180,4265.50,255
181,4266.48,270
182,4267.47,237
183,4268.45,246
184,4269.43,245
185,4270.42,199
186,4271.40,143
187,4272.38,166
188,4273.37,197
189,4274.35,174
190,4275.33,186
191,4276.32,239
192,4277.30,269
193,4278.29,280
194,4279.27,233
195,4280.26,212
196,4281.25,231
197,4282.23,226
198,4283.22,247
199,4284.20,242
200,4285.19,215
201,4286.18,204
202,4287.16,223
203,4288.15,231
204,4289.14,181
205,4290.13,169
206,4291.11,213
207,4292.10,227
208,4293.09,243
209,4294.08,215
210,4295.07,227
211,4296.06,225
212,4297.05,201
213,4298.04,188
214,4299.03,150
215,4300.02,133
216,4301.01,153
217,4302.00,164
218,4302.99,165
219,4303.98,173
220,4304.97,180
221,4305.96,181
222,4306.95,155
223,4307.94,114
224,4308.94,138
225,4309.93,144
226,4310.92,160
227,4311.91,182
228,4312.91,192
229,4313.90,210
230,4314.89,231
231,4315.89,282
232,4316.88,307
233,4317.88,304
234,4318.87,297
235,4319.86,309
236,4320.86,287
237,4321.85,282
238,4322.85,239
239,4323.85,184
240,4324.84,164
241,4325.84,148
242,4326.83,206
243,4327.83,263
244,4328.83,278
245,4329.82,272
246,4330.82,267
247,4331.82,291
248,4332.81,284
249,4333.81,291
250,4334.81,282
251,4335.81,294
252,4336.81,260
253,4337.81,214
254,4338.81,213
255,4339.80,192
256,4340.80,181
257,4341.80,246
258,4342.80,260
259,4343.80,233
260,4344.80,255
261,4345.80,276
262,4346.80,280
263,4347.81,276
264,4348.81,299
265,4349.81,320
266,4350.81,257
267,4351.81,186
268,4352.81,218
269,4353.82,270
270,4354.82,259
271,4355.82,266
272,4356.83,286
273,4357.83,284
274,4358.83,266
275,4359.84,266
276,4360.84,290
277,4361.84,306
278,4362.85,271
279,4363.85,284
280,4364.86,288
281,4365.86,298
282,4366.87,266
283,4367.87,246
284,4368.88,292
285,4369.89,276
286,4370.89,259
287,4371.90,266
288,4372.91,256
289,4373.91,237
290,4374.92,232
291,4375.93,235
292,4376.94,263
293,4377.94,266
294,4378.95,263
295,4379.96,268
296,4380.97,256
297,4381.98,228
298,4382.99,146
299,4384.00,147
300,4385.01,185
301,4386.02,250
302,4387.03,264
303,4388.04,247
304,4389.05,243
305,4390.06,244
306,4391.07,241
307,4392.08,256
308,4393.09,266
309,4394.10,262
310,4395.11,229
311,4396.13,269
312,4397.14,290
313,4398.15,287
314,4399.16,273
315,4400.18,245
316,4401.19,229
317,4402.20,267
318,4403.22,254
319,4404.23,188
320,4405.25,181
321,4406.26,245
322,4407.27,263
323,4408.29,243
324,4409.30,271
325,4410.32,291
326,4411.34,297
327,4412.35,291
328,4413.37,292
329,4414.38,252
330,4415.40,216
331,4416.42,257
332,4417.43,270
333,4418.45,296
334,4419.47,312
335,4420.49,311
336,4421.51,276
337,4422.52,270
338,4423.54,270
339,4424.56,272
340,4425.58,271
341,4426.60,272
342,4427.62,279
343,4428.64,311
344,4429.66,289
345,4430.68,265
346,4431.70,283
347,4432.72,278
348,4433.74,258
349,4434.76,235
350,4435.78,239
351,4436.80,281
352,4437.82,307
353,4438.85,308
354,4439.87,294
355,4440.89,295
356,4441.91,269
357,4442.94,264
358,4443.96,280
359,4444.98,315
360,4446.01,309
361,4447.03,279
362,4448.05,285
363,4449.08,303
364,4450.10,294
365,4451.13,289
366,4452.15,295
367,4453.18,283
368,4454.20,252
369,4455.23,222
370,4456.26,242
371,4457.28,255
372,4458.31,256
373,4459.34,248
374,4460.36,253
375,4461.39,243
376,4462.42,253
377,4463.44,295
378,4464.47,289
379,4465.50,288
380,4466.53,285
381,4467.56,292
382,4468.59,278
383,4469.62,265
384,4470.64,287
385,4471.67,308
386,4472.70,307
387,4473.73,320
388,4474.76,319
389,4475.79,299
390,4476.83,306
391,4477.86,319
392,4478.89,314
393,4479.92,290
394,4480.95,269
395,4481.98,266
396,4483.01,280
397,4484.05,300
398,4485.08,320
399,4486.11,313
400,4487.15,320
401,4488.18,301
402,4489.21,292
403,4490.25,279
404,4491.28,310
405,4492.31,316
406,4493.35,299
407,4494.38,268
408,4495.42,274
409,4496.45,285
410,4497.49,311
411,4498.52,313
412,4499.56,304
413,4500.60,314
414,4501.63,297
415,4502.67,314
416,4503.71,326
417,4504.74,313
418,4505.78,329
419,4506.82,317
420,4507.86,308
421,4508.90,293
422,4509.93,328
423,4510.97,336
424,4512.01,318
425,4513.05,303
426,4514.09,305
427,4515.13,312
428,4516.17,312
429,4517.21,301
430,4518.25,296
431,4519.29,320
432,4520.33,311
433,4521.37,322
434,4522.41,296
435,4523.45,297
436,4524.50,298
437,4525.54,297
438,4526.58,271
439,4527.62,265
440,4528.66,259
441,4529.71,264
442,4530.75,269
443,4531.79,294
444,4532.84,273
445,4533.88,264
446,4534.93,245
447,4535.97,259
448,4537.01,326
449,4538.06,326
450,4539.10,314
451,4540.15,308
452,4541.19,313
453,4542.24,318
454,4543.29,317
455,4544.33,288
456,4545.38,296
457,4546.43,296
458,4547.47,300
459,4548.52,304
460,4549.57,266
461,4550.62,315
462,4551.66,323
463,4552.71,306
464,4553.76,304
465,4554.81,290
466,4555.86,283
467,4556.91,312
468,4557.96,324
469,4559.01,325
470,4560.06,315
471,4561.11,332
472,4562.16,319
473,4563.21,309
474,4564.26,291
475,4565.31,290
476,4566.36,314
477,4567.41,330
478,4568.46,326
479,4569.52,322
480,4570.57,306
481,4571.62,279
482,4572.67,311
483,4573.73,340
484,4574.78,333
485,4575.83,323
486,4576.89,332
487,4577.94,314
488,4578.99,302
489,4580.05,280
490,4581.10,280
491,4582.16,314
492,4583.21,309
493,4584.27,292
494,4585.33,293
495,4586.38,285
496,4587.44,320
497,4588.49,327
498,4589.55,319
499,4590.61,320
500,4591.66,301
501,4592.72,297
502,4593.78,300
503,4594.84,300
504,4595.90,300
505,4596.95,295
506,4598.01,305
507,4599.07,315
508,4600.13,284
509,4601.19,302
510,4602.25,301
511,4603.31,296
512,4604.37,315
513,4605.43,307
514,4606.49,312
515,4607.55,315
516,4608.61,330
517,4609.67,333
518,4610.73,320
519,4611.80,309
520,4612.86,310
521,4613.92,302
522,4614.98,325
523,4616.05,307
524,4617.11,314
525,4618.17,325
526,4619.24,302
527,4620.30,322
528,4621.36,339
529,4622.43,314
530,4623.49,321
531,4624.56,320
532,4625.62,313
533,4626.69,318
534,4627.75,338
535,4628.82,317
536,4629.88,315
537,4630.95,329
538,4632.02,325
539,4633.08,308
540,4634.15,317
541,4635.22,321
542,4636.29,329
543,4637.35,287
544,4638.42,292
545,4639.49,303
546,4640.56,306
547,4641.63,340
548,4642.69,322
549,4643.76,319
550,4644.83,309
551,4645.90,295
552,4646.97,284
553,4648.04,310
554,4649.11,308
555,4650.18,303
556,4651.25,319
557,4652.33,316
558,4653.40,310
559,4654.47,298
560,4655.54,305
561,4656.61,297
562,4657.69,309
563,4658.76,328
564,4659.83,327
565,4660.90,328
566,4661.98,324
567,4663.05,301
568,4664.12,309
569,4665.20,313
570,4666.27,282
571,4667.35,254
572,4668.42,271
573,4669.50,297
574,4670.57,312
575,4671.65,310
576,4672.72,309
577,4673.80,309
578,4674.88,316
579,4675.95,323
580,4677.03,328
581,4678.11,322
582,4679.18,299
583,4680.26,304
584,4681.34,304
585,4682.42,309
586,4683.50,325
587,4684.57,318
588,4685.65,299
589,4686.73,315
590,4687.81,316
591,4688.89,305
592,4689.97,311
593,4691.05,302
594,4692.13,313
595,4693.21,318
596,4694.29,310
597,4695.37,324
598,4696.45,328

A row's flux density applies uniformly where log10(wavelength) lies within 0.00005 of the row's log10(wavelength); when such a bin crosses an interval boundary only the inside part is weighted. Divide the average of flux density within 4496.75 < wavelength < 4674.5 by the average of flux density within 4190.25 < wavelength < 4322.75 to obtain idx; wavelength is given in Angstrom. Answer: 1.4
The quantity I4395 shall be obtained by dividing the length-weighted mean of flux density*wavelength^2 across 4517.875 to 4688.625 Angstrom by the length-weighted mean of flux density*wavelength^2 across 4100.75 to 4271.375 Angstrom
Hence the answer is 1.5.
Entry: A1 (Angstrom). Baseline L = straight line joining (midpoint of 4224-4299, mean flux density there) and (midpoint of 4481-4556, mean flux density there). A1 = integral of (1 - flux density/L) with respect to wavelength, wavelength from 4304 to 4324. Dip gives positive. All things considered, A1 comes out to 1.6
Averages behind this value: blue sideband 222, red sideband 299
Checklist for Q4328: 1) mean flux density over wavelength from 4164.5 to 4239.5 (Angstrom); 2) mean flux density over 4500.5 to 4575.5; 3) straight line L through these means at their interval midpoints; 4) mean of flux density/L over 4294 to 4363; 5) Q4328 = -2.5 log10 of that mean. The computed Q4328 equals 0.14 mag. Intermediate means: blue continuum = 240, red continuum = 304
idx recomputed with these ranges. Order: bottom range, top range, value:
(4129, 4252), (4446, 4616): 1.24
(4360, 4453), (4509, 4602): 1.14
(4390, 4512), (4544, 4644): 1.10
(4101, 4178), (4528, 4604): 1.22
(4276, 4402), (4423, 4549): 1.22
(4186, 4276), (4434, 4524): 1.26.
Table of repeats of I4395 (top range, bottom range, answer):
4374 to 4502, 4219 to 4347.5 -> 1.31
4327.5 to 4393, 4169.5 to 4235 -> 1.15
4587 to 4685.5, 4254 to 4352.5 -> 1.60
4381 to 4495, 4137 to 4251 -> 1.27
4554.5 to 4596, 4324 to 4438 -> 1.31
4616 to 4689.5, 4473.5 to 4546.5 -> 1.10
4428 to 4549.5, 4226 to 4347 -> 1.43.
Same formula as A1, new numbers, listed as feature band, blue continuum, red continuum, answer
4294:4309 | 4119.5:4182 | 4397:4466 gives 5.1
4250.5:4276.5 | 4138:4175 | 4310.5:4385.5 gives 2.9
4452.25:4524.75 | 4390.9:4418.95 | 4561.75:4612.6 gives -3.5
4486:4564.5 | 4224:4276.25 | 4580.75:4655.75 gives -3.7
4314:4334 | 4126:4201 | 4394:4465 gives 0.2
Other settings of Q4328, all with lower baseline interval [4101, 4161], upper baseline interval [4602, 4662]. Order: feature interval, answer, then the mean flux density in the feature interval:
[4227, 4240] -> 0.16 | 224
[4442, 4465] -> 0.07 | 273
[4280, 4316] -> 0.35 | 194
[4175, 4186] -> -0.01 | 254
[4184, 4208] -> 0.07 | 240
